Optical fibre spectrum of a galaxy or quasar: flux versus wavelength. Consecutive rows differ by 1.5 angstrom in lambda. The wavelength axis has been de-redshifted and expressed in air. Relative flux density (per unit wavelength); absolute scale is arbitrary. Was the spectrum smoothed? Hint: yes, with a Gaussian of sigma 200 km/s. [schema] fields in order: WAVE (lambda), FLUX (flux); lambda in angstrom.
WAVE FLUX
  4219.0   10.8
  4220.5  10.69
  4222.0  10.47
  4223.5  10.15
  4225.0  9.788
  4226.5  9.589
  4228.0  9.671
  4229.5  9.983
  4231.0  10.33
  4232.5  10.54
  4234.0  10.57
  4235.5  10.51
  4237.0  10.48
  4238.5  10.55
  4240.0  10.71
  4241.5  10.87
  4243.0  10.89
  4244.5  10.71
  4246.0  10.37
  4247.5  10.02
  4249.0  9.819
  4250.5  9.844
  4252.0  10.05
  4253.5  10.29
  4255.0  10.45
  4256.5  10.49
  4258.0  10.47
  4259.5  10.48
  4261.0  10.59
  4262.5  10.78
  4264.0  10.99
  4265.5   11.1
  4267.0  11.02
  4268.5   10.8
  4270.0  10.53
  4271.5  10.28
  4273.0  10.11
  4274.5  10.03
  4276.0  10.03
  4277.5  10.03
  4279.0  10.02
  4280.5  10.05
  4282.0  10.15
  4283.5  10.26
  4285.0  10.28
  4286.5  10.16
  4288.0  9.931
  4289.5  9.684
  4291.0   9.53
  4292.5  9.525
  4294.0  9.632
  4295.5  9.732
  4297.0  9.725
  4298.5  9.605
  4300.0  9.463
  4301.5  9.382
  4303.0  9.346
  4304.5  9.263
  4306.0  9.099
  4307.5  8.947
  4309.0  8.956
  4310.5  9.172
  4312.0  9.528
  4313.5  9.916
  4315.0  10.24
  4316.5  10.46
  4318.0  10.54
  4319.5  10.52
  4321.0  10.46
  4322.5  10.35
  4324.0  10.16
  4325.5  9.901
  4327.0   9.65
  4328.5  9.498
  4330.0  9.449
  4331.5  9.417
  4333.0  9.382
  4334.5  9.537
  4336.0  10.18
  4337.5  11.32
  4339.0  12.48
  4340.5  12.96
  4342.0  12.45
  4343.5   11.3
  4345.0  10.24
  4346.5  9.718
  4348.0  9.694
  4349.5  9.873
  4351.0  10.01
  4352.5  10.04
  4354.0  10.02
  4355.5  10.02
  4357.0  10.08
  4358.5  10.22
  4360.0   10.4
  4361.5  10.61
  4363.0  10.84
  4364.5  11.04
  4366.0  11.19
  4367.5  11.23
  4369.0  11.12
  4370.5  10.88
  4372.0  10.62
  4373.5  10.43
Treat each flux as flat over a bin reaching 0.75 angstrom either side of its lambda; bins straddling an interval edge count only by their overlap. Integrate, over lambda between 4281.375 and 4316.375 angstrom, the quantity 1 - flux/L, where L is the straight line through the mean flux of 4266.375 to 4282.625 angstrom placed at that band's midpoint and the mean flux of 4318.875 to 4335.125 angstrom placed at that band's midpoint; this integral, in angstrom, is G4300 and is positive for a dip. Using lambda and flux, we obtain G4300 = 1.5 angstrom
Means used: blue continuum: 10.3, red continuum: 9.84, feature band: 9.64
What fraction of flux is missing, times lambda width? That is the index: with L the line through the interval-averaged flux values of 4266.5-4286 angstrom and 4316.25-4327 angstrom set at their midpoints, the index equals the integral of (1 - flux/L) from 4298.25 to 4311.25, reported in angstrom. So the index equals 1.3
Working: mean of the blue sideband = 10.3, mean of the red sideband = 10.3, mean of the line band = 9.23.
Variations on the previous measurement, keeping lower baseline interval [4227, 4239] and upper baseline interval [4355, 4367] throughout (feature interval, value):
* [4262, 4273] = -0.4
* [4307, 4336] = 1.9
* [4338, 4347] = -0.9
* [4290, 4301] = 0.9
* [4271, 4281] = 0.3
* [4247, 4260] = 0.2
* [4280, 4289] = 0.2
